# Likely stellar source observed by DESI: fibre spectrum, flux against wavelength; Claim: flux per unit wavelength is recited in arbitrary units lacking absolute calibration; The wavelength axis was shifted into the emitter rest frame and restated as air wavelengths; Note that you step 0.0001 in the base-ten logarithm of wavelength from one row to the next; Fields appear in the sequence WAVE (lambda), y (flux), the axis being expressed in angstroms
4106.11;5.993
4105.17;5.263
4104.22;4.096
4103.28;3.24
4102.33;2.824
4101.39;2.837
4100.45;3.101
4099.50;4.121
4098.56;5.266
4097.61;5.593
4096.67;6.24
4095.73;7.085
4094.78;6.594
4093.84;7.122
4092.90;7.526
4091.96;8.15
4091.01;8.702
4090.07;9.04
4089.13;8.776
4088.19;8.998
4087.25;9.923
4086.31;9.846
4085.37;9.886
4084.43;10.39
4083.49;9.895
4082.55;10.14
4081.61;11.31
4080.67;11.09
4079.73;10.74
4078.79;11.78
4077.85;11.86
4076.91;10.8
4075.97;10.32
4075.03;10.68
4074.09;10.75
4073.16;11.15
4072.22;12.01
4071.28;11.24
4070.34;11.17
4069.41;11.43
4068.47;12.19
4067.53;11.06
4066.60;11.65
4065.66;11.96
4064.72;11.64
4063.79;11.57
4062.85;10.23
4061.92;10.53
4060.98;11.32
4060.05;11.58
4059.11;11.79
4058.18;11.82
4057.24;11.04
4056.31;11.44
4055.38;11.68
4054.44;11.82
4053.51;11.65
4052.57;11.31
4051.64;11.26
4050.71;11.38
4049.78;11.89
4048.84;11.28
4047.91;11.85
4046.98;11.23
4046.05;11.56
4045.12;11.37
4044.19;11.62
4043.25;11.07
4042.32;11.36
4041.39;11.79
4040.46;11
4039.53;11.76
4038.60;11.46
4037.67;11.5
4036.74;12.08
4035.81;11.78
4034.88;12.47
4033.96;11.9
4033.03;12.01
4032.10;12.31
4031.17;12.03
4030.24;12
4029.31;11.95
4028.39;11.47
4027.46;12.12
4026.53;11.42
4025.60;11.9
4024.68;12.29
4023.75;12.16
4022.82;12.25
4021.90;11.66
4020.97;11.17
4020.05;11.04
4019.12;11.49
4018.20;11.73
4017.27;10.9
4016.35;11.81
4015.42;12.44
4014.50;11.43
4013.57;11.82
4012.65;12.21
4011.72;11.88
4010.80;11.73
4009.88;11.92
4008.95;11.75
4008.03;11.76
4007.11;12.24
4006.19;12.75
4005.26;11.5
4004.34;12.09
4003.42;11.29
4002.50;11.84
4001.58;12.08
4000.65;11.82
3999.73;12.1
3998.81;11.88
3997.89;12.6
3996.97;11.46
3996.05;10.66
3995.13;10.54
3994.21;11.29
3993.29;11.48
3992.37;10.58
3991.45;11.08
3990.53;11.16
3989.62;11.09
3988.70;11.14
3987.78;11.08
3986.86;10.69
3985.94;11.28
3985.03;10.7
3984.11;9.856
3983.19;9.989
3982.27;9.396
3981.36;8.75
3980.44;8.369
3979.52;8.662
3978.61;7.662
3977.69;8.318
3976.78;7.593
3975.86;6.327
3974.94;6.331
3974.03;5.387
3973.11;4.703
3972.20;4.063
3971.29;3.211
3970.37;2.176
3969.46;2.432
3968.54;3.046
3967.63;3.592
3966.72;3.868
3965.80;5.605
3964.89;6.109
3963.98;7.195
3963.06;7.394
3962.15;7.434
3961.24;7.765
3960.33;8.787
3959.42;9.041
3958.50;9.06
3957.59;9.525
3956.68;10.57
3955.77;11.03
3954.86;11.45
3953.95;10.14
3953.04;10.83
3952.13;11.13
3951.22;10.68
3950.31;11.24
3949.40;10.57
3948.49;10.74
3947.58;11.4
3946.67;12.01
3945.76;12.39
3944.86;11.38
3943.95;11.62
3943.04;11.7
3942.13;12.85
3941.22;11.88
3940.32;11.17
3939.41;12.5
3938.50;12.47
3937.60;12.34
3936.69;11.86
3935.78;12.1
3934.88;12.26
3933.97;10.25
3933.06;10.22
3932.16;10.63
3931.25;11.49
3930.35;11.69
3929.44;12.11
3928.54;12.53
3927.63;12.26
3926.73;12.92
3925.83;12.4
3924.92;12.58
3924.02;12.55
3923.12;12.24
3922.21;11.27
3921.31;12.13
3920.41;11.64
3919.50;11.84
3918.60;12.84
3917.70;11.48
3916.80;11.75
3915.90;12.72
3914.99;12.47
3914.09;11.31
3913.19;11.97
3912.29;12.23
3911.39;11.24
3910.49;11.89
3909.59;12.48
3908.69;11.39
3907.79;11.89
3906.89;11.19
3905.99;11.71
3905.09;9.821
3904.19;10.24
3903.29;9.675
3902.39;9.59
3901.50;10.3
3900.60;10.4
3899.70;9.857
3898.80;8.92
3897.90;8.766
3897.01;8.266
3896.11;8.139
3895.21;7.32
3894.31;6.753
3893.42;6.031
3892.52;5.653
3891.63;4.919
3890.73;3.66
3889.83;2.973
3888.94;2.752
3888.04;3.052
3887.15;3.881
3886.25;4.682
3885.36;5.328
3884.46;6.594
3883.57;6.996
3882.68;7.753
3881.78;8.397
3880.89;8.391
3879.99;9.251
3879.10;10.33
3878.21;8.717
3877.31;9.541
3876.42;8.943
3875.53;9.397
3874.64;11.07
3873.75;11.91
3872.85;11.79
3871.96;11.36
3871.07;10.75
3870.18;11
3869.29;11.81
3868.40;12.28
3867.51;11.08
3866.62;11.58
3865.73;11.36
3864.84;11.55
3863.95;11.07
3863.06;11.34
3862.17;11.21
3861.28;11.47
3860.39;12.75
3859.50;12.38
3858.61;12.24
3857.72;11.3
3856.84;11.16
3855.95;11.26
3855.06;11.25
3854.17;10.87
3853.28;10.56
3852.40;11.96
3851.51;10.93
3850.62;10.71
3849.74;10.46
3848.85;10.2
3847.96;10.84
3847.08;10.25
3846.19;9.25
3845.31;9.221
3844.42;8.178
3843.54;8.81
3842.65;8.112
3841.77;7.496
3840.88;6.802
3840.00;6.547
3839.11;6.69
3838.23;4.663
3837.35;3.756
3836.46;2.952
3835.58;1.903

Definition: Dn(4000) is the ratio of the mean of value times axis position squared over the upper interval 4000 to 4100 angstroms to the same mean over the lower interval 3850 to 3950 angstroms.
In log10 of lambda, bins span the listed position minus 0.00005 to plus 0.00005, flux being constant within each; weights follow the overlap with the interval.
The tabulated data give 1.13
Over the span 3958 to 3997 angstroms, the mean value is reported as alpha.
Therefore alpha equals 8.02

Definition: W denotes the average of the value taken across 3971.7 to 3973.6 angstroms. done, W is 4.38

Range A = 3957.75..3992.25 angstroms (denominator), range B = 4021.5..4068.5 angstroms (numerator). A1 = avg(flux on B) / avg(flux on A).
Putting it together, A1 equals 1.5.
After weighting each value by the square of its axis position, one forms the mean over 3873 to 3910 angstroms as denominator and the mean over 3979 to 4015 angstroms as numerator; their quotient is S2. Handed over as 1.43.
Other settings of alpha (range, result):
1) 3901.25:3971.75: 10.4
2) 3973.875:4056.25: 11.2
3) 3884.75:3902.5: 6.51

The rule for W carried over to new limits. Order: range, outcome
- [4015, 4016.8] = 12.1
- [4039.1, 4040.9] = 11.4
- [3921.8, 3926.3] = 12.2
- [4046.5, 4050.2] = 11.6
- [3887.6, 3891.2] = 3.11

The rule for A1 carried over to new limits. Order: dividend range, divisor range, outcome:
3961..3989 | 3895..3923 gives 0.65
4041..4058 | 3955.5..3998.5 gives 1.38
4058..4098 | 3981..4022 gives 0.90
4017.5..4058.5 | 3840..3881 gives 1.11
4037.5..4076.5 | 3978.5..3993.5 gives 1.11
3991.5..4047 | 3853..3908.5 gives 1.26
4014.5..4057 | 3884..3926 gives 1.24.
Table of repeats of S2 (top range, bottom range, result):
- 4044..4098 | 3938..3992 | 1.23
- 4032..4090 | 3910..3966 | 1.07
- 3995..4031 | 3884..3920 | 1.39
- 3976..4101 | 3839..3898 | 1.29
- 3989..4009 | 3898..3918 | 1.10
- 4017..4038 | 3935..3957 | 1.07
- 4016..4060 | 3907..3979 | 1.22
